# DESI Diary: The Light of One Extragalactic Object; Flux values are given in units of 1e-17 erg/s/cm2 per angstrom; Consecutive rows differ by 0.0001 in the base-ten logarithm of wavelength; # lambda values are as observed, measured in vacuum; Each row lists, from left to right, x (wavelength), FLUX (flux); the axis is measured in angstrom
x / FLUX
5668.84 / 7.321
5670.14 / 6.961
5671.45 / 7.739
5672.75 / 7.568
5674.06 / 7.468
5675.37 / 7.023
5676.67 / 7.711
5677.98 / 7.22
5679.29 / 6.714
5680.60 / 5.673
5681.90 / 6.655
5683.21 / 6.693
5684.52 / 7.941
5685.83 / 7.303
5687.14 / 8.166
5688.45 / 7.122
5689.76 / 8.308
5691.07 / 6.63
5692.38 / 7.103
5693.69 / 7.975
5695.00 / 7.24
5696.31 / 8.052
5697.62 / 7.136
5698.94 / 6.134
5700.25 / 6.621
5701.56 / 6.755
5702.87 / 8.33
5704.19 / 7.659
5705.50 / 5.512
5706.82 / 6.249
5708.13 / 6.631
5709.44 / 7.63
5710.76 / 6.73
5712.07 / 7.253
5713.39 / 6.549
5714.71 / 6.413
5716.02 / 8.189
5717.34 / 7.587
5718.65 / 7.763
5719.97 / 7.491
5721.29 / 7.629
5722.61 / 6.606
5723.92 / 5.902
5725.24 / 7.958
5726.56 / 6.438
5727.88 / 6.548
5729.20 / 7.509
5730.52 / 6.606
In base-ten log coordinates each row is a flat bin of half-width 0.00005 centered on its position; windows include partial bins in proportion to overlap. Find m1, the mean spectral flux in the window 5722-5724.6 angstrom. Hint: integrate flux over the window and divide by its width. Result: 6.27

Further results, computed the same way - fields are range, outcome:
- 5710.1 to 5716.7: 7.02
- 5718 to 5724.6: 7.08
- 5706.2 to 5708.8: 6.47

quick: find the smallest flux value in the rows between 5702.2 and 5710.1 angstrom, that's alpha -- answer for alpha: 5.512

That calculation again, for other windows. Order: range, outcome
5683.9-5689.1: 7.122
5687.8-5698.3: 6.63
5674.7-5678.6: 7.023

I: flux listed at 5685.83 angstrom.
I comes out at 7.303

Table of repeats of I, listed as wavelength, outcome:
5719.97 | 7.491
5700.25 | 6.621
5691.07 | 6.63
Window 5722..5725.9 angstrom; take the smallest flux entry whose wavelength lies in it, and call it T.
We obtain 5.902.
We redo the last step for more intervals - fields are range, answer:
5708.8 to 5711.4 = 6.73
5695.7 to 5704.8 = 6.134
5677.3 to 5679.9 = 6.714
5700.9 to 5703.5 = 6.755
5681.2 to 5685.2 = 6.655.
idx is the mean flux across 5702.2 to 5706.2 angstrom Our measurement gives 7.15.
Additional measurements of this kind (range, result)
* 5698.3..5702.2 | 6.51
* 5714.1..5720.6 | 7.5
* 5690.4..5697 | 7.41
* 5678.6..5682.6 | 6.36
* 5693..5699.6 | 7.31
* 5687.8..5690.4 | 7.71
